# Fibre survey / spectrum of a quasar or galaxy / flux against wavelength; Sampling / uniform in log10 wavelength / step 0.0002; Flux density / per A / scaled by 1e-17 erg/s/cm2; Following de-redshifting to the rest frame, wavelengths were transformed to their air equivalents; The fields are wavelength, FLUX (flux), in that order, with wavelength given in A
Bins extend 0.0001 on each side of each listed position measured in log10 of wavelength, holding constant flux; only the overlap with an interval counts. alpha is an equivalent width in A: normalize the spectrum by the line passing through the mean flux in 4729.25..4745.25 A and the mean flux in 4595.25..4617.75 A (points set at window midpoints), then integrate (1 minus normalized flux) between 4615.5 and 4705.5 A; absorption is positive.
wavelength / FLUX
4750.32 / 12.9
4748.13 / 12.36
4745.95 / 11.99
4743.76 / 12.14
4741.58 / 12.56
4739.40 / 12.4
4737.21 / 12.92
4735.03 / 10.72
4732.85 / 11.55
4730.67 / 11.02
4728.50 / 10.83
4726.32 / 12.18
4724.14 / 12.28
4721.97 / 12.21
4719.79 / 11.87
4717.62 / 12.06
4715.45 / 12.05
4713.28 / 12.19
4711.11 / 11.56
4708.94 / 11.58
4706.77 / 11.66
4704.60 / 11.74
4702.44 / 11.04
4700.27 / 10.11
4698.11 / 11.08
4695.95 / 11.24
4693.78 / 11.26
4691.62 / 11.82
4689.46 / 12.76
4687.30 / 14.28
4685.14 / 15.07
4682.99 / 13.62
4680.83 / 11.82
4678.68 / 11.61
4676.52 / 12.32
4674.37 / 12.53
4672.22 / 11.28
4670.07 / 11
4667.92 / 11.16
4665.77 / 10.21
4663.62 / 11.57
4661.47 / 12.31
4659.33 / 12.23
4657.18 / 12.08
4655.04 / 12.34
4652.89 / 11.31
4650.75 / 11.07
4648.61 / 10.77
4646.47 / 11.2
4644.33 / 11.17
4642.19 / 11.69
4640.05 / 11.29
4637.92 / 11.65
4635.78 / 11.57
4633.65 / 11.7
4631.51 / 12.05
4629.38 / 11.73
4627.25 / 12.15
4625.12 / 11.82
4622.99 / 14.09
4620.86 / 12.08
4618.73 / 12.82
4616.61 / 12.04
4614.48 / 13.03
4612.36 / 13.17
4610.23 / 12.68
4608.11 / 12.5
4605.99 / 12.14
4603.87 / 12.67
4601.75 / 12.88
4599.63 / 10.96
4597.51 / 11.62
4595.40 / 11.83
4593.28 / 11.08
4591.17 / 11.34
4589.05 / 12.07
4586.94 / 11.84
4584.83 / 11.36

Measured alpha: 2.1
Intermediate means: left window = 12.3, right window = 11.9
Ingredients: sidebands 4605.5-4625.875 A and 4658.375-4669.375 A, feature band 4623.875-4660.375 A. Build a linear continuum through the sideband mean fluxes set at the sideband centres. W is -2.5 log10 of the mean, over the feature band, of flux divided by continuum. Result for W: 0.033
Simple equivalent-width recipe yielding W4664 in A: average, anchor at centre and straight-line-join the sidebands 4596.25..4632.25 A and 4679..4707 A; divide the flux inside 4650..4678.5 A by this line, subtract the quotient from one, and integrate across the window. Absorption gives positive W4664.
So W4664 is 1.3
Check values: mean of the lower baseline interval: 12.4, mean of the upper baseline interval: 12.1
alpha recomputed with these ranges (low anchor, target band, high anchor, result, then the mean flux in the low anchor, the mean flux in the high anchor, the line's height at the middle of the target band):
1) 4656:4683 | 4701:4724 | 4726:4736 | -0.9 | 11.8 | 11.2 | 11.4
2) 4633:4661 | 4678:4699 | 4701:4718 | -1.5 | 11.6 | 11.7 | 11.6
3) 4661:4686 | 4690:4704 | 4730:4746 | 0.9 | 12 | 11.9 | 12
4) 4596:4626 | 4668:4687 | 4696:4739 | -0.8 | 12.5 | 11.6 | 11.9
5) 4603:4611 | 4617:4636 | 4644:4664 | -0.2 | 12.5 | 11.6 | 12.1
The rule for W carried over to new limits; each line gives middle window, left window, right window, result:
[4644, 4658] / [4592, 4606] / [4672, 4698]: 0.07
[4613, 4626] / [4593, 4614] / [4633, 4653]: -0.07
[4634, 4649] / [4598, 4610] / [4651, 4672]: 0.04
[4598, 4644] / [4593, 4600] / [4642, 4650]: -0.08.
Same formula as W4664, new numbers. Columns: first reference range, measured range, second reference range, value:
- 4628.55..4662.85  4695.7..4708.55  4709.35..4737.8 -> 0.6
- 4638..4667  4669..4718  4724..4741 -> -1.6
